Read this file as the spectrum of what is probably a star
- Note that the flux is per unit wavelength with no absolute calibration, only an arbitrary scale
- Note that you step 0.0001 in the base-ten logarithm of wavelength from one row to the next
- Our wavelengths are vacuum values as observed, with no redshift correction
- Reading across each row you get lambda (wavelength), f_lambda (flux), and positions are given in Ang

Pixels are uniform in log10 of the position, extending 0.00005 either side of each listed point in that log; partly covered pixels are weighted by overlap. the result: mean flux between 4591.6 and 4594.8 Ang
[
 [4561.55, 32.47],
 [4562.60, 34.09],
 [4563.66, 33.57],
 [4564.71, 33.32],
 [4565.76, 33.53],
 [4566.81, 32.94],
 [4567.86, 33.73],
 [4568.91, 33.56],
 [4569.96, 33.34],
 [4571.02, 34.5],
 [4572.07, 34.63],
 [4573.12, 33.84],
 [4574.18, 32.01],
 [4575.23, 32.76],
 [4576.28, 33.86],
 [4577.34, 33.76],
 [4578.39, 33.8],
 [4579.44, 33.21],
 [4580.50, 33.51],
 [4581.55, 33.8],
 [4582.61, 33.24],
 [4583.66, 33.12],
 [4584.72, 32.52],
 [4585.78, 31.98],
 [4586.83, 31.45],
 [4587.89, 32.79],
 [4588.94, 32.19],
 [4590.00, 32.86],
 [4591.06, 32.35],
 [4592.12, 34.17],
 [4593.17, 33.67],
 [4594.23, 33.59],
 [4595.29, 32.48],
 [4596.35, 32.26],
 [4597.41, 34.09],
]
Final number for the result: 33.8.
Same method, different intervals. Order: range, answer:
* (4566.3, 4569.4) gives 33.4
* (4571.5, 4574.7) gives 33.5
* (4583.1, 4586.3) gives 32.5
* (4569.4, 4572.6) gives 34.2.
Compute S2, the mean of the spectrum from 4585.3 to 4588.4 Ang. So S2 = 32.1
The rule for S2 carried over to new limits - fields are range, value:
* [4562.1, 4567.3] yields 33.5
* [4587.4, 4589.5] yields 32.5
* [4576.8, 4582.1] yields 33.6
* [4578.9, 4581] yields 33.3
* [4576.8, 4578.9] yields 33.7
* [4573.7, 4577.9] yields 33.2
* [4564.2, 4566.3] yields 33.5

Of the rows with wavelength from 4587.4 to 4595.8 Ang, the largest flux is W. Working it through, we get 34.17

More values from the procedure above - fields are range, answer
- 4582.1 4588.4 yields 33.24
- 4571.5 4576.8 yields 34.63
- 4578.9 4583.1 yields 33.8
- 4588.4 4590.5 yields 32.86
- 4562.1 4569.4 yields 34.09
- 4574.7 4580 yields 33.86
